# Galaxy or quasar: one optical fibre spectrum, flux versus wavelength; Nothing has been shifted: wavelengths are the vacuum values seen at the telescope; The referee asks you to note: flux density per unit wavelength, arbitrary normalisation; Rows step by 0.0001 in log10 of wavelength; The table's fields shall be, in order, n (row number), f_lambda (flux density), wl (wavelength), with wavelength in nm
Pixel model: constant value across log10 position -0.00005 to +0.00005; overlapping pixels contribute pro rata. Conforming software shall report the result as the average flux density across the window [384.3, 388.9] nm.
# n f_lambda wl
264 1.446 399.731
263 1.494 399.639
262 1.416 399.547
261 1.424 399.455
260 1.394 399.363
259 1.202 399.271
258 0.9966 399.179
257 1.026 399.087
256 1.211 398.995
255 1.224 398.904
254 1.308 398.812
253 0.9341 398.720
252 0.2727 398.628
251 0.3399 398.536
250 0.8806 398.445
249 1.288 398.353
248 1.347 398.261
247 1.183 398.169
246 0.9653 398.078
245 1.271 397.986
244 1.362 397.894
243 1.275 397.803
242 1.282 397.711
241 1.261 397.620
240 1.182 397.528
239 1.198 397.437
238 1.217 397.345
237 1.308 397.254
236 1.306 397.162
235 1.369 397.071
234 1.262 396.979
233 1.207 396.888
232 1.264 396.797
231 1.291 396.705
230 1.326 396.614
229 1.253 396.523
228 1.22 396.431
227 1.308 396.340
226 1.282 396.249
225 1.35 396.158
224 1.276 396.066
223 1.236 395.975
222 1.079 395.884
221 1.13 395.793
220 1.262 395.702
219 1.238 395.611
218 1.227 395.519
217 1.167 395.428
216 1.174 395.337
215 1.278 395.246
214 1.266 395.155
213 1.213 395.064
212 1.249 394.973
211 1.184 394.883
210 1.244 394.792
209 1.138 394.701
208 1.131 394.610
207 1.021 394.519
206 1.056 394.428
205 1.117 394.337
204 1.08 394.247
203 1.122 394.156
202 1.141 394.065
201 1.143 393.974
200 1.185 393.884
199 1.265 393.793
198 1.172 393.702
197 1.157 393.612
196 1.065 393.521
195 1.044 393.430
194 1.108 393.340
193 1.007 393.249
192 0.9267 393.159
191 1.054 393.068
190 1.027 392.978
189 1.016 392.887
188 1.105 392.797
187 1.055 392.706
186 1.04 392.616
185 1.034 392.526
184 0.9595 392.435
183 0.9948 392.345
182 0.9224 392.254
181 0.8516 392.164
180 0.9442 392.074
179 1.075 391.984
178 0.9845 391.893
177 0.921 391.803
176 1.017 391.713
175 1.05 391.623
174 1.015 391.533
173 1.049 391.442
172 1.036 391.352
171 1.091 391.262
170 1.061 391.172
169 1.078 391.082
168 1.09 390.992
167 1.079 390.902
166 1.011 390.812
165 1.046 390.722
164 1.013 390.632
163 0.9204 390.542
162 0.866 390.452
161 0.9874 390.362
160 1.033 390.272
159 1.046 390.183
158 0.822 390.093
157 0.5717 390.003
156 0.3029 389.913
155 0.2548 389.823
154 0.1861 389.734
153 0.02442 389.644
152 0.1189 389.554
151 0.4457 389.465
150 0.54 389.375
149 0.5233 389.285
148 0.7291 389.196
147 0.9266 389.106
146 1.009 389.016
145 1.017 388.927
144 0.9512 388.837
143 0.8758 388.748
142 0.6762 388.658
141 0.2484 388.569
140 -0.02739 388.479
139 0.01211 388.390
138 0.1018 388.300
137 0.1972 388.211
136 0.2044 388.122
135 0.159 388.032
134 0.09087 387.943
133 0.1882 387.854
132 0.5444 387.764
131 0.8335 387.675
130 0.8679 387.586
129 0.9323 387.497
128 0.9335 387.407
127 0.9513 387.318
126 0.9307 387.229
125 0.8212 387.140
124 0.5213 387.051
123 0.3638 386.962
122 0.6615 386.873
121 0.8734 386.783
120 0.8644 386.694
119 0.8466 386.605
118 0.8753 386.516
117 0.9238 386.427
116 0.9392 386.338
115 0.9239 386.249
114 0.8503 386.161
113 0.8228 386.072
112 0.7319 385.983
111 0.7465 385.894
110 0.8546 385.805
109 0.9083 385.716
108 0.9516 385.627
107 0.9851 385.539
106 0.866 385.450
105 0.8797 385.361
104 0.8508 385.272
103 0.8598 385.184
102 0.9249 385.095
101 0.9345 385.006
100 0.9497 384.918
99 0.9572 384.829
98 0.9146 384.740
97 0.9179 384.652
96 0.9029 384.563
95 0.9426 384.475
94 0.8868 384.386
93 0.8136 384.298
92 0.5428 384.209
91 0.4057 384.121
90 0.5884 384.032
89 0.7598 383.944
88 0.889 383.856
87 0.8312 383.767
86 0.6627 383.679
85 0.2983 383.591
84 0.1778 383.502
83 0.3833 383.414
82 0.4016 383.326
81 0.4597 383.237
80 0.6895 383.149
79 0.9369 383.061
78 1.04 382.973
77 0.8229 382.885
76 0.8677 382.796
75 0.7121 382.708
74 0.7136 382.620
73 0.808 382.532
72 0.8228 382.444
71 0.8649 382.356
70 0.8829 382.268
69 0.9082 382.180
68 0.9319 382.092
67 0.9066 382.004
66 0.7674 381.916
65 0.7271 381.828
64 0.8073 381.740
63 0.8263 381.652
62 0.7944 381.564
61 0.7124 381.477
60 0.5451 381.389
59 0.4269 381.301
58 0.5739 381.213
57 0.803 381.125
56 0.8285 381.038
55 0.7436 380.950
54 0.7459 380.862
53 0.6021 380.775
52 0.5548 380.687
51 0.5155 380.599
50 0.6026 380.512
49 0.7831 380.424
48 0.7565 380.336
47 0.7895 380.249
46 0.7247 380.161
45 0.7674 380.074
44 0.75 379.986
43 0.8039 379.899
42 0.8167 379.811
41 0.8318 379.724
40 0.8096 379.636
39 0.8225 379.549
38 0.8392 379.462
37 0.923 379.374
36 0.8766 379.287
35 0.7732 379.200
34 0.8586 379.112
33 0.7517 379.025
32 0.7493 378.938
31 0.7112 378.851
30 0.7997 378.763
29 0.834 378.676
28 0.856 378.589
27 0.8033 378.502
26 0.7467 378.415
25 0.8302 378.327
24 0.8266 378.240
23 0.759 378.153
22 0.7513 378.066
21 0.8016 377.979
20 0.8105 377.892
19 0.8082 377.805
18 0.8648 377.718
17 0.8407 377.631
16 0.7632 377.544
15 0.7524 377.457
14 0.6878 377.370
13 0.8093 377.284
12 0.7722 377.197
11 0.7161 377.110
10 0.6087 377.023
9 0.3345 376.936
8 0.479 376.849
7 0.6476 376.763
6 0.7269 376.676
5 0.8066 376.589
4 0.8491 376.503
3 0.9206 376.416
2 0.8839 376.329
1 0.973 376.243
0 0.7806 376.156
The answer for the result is 0.725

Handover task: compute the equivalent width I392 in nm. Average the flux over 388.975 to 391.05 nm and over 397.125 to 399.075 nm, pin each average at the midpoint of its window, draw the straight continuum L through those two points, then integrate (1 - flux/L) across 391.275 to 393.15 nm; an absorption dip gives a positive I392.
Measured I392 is -0.40 nm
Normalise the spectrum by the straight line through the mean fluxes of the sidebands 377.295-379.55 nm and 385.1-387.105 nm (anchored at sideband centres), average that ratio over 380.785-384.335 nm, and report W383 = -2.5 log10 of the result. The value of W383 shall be 0.15 mag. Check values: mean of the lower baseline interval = 0.802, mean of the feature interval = 0.709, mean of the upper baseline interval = 0.825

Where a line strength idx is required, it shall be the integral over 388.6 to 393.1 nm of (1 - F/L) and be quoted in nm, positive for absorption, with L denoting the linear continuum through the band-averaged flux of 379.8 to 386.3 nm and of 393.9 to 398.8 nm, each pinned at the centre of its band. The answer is 0.63 nm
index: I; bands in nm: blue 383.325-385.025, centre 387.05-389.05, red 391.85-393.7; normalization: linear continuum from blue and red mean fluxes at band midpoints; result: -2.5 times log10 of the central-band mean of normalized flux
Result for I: 0.44 mag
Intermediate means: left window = 0.713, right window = 1.02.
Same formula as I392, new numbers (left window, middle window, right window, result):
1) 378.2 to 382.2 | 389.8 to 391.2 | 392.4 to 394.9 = 0.17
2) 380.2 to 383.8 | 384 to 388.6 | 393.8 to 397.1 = 0.78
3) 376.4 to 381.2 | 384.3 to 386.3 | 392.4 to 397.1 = 0.07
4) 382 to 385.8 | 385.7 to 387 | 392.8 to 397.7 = 0.09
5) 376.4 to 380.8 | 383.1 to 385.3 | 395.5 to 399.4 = 0.42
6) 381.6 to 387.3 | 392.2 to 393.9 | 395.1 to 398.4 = 0.08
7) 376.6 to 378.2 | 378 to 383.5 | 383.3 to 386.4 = -0.05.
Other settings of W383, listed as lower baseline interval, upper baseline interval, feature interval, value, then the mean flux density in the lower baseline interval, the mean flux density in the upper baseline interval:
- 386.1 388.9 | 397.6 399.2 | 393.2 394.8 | -0.24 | 0.621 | 1.08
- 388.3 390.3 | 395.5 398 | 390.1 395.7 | -0.23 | 0.544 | 1.26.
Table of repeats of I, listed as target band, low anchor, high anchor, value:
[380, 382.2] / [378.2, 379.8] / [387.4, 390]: 0.02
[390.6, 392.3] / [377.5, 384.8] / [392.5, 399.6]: 0.02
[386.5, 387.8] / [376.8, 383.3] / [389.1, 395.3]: 0.12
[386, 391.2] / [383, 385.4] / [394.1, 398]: 0.32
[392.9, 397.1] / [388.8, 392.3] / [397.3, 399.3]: -0.19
